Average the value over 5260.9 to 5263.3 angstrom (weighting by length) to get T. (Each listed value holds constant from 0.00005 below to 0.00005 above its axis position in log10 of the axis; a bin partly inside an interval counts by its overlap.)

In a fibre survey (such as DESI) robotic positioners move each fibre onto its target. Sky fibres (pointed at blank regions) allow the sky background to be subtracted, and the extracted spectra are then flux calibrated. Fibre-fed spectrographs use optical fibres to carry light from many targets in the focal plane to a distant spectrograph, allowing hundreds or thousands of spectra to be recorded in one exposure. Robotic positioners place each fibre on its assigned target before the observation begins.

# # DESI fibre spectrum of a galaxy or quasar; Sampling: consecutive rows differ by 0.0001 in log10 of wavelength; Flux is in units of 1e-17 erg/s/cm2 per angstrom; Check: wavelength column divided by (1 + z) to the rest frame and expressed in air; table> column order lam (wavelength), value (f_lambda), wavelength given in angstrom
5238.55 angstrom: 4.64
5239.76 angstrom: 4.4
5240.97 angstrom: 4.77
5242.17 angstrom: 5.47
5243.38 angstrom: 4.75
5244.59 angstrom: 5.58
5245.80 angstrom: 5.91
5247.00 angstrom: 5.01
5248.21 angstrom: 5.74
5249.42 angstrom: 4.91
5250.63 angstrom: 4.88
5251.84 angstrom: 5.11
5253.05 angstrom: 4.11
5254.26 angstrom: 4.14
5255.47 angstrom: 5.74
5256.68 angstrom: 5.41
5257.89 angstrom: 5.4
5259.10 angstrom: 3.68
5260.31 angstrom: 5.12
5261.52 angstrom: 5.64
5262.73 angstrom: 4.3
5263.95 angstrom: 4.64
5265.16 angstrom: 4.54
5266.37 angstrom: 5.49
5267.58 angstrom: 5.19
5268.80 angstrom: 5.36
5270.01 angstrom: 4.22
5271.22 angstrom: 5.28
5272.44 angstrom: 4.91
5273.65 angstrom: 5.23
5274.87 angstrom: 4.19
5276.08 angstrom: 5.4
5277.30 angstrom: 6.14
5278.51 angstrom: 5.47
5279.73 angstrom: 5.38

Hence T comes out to 4.99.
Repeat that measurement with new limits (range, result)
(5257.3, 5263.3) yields 4.83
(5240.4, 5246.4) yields 5.3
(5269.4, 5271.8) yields 4.76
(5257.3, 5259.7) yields 4.54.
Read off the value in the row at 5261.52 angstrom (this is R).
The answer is 5.64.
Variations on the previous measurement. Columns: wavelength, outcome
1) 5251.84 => 5.11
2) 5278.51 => 5.47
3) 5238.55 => 4.64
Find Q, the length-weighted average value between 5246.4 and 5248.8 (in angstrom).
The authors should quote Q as 5.38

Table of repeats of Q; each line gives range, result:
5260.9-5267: 4.93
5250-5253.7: 4.69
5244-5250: 5.43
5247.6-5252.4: 5.15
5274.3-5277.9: 5.25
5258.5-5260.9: 4.4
